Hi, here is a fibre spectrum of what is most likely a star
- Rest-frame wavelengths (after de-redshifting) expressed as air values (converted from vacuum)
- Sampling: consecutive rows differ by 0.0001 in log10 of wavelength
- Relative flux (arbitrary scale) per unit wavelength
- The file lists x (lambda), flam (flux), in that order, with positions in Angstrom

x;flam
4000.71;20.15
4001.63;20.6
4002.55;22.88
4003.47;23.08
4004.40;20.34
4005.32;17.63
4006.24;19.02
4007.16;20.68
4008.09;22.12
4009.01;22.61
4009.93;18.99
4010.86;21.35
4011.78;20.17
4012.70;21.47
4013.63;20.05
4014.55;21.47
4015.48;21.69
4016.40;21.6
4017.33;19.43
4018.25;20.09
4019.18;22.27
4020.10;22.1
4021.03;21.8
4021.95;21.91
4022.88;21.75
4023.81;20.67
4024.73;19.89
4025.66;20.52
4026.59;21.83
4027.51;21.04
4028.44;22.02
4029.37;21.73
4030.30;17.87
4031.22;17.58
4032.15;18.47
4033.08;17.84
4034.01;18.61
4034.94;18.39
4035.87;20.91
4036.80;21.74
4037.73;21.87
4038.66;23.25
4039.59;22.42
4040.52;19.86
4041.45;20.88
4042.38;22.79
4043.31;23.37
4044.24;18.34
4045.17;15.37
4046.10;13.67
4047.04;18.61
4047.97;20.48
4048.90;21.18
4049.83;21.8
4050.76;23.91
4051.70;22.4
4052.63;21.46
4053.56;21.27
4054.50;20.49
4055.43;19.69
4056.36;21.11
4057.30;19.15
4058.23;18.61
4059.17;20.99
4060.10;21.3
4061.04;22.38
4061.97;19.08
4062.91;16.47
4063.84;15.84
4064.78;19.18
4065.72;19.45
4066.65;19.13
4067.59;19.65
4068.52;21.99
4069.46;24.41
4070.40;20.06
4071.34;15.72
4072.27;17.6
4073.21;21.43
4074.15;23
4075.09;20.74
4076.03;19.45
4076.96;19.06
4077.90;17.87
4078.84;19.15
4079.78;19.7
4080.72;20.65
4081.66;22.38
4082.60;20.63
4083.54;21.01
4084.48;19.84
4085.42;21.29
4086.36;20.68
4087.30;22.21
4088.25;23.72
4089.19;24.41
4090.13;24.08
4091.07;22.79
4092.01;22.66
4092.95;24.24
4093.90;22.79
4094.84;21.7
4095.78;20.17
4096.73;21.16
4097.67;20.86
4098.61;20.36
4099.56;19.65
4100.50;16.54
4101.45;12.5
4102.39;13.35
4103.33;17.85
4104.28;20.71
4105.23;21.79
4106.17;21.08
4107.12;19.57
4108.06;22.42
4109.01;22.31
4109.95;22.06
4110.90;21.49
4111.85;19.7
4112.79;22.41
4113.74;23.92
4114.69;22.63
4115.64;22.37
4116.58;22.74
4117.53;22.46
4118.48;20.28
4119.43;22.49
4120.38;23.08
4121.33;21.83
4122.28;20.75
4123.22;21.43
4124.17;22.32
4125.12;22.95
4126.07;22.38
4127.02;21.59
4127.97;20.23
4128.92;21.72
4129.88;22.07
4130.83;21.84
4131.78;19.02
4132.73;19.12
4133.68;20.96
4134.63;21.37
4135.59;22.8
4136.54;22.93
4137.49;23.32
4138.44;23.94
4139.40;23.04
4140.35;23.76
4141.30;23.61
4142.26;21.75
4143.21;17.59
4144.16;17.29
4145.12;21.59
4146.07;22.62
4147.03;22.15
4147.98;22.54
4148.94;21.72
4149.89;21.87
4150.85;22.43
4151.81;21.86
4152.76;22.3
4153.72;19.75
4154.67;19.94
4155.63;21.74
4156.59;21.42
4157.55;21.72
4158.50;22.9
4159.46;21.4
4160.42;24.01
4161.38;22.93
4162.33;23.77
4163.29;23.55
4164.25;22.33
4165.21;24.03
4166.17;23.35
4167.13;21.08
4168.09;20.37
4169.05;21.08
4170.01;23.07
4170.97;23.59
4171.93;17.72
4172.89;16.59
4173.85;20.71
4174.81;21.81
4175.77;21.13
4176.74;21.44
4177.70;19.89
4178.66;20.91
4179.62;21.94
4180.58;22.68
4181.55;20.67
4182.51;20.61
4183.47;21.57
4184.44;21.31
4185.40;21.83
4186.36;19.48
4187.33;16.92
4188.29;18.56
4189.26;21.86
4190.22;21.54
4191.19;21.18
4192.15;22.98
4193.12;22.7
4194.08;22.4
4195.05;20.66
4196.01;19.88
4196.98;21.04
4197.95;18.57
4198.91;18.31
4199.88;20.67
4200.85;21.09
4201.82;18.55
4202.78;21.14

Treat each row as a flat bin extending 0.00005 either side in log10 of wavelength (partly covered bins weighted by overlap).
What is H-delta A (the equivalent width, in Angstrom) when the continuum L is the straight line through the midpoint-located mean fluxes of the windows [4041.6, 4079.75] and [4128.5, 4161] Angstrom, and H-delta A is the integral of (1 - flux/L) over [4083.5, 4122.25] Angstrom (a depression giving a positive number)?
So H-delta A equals -0.7 Angstrom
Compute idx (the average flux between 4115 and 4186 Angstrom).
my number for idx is 21.7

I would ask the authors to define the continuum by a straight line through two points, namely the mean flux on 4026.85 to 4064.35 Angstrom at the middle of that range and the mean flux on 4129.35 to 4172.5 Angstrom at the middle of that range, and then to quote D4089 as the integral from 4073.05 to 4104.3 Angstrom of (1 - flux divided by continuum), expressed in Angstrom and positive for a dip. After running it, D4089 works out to 0.4 Angstrom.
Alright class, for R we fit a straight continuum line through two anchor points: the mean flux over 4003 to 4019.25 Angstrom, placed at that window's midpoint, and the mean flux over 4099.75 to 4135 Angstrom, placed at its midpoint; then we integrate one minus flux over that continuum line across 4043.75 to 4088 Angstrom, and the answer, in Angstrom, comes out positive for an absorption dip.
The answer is 1.7 Angstrom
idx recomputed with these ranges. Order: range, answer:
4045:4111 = 20.3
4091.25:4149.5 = 21.3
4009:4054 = 20.6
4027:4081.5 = 20.1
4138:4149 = 21.8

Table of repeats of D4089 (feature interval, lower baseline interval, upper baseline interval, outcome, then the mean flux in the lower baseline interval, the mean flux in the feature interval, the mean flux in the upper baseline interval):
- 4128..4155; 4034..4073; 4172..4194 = -1.3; 20.1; 21.6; 20.8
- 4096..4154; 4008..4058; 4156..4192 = -0.3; 20.6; 21.2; 21.4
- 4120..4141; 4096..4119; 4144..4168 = -0.7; 20.4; 21.9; 22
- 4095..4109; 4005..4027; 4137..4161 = 1.4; 20.9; 19.3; 21.9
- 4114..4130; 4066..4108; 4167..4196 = -1.0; 20.5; 22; 20.9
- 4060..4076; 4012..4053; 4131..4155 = 0.8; 20.6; 19.8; 21.6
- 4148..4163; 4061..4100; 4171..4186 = -0.9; 20.7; 22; 20.8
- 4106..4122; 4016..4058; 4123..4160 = -0.4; 20.5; 21.9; 21.7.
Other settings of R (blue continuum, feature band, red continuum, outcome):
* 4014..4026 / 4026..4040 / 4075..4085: 0.37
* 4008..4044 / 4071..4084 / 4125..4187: 0.75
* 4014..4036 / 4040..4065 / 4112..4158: 0.95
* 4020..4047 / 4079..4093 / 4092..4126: -0.75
